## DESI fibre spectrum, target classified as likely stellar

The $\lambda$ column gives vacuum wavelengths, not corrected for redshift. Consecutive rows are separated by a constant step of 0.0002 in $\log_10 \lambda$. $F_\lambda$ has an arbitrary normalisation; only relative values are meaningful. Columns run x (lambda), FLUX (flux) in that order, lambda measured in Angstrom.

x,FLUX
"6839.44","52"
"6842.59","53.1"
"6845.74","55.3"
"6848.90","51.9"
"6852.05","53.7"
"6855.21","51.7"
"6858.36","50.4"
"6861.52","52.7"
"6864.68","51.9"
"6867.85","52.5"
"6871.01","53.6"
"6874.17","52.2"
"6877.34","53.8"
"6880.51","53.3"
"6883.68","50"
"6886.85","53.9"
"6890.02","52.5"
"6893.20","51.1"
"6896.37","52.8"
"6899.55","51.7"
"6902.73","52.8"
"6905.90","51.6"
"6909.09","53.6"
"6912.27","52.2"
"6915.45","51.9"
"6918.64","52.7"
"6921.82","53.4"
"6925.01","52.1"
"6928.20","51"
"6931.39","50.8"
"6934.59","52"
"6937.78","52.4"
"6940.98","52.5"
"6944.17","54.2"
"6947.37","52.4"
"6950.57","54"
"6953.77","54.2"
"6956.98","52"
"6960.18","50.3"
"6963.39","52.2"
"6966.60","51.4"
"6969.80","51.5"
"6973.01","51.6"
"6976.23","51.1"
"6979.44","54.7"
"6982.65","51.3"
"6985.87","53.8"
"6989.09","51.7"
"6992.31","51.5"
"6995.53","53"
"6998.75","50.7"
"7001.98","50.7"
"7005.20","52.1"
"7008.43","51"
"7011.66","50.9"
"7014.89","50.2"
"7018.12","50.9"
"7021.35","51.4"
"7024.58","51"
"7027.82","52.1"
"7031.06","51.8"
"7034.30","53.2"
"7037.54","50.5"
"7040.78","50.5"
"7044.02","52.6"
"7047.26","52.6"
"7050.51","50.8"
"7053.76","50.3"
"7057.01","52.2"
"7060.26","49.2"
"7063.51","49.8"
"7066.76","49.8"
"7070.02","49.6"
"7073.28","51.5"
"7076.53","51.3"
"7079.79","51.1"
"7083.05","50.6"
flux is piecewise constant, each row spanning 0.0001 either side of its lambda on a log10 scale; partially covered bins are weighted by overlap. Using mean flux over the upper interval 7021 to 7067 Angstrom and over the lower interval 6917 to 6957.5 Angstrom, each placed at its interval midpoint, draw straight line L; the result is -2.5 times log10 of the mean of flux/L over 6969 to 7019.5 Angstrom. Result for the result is 0.00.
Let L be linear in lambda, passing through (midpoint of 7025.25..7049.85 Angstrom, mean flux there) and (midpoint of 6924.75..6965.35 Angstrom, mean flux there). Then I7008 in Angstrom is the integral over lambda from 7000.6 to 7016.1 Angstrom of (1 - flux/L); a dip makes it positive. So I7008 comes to 0.3 Angstrom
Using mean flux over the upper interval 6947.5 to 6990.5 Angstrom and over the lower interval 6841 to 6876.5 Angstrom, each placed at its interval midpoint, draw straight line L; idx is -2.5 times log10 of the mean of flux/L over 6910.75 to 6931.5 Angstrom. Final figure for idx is 0.01 mag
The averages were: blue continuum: 52.7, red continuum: 52.3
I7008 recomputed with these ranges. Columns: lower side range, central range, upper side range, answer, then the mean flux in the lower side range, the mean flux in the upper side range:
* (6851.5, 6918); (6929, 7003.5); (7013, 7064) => -0.6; 52.4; 51.2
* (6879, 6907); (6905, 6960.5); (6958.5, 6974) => -0.7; 52.2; 51.4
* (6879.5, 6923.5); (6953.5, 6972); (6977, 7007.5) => 0.2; 52.4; 52.1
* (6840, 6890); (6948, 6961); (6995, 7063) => -0.2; 52.6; 51.3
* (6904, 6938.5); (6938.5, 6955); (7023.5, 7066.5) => -0.4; 52.2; 51.2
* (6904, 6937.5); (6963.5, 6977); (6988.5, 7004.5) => 0.1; 52.2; 51.5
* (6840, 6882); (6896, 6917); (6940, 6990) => 0.1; 52.8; 52.4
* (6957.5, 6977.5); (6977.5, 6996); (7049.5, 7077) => -0.5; 51.4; 50.5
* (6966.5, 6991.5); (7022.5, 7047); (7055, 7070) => -0.4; 52.2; 50.2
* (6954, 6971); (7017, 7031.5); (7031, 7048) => 0.1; 51.7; 51.9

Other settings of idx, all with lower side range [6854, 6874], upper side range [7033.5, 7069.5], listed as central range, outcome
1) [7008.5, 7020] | 0.01 mag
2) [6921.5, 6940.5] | 0.00 mag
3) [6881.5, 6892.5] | 0.00 mag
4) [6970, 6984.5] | -0.01 mag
